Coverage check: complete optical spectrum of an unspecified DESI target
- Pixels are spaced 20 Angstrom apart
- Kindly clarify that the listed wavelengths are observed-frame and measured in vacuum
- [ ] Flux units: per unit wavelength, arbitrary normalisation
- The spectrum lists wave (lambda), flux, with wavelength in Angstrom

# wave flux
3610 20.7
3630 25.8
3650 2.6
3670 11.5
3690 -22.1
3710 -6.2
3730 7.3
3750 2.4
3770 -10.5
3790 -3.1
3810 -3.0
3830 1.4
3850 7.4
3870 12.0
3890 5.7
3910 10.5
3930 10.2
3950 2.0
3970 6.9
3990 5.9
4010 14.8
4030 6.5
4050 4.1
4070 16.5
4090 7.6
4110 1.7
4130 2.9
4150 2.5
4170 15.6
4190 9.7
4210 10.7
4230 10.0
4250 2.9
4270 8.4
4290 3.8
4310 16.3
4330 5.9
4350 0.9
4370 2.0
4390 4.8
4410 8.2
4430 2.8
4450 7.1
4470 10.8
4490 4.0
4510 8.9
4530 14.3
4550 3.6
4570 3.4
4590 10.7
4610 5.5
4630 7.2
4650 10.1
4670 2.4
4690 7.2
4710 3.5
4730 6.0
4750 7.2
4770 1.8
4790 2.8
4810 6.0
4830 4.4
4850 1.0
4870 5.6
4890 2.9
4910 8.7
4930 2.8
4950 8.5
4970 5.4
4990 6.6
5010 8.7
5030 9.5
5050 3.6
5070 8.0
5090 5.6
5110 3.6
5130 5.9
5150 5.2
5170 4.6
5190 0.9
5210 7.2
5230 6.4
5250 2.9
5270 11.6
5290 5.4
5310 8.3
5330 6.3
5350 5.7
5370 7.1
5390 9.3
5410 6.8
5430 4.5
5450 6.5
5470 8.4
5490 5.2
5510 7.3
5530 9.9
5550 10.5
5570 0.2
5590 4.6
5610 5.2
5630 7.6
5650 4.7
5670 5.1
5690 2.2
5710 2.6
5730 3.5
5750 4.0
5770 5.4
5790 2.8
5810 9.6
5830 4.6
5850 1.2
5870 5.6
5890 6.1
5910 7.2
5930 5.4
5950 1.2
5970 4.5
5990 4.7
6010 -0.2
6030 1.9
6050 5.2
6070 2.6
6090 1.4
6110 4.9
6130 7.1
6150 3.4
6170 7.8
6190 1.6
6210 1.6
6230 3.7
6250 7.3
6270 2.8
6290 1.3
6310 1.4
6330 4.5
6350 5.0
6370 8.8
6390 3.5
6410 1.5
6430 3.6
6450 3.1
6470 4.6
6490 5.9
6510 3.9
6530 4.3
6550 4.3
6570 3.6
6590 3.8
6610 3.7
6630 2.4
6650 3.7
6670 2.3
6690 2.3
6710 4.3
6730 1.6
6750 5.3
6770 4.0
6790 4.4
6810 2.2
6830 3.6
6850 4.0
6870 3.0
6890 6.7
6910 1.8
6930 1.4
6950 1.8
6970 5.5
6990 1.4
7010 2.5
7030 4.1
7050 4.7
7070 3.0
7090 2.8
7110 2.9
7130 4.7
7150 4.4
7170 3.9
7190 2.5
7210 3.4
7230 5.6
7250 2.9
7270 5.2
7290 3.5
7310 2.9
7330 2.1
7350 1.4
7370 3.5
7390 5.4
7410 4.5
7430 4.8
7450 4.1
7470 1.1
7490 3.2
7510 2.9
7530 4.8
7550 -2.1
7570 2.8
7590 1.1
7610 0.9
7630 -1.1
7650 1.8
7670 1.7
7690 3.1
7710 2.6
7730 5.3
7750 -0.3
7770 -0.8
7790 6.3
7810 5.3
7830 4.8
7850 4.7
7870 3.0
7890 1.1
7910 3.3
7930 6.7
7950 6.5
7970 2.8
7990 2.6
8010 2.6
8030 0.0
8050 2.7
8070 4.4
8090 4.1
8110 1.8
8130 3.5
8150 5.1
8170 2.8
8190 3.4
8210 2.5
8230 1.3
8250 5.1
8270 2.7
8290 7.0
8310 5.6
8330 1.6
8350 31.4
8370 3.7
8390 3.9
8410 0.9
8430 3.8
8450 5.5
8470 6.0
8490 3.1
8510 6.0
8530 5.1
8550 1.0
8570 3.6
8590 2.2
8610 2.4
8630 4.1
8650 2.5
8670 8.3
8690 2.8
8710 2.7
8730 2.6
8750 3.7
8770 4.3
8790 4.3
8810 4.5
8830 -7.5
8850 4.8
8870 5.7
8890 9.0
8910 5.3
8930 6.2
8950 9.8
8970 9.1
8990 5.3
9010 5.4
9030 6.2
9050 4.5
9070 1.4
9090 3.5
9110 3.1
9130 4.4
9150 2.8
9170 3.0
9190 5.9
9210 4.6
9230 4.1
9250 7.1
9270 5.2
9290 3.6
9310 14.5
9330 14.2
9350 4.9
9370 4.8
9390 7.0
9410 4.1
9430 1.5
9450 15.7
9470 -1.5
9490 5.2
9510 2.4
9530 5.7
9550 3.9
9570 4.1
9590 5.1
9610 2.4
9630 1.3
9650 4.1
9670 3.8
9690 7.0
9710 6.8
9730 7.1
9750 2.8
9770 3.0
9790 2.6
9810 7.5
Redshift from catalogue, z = 1.240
